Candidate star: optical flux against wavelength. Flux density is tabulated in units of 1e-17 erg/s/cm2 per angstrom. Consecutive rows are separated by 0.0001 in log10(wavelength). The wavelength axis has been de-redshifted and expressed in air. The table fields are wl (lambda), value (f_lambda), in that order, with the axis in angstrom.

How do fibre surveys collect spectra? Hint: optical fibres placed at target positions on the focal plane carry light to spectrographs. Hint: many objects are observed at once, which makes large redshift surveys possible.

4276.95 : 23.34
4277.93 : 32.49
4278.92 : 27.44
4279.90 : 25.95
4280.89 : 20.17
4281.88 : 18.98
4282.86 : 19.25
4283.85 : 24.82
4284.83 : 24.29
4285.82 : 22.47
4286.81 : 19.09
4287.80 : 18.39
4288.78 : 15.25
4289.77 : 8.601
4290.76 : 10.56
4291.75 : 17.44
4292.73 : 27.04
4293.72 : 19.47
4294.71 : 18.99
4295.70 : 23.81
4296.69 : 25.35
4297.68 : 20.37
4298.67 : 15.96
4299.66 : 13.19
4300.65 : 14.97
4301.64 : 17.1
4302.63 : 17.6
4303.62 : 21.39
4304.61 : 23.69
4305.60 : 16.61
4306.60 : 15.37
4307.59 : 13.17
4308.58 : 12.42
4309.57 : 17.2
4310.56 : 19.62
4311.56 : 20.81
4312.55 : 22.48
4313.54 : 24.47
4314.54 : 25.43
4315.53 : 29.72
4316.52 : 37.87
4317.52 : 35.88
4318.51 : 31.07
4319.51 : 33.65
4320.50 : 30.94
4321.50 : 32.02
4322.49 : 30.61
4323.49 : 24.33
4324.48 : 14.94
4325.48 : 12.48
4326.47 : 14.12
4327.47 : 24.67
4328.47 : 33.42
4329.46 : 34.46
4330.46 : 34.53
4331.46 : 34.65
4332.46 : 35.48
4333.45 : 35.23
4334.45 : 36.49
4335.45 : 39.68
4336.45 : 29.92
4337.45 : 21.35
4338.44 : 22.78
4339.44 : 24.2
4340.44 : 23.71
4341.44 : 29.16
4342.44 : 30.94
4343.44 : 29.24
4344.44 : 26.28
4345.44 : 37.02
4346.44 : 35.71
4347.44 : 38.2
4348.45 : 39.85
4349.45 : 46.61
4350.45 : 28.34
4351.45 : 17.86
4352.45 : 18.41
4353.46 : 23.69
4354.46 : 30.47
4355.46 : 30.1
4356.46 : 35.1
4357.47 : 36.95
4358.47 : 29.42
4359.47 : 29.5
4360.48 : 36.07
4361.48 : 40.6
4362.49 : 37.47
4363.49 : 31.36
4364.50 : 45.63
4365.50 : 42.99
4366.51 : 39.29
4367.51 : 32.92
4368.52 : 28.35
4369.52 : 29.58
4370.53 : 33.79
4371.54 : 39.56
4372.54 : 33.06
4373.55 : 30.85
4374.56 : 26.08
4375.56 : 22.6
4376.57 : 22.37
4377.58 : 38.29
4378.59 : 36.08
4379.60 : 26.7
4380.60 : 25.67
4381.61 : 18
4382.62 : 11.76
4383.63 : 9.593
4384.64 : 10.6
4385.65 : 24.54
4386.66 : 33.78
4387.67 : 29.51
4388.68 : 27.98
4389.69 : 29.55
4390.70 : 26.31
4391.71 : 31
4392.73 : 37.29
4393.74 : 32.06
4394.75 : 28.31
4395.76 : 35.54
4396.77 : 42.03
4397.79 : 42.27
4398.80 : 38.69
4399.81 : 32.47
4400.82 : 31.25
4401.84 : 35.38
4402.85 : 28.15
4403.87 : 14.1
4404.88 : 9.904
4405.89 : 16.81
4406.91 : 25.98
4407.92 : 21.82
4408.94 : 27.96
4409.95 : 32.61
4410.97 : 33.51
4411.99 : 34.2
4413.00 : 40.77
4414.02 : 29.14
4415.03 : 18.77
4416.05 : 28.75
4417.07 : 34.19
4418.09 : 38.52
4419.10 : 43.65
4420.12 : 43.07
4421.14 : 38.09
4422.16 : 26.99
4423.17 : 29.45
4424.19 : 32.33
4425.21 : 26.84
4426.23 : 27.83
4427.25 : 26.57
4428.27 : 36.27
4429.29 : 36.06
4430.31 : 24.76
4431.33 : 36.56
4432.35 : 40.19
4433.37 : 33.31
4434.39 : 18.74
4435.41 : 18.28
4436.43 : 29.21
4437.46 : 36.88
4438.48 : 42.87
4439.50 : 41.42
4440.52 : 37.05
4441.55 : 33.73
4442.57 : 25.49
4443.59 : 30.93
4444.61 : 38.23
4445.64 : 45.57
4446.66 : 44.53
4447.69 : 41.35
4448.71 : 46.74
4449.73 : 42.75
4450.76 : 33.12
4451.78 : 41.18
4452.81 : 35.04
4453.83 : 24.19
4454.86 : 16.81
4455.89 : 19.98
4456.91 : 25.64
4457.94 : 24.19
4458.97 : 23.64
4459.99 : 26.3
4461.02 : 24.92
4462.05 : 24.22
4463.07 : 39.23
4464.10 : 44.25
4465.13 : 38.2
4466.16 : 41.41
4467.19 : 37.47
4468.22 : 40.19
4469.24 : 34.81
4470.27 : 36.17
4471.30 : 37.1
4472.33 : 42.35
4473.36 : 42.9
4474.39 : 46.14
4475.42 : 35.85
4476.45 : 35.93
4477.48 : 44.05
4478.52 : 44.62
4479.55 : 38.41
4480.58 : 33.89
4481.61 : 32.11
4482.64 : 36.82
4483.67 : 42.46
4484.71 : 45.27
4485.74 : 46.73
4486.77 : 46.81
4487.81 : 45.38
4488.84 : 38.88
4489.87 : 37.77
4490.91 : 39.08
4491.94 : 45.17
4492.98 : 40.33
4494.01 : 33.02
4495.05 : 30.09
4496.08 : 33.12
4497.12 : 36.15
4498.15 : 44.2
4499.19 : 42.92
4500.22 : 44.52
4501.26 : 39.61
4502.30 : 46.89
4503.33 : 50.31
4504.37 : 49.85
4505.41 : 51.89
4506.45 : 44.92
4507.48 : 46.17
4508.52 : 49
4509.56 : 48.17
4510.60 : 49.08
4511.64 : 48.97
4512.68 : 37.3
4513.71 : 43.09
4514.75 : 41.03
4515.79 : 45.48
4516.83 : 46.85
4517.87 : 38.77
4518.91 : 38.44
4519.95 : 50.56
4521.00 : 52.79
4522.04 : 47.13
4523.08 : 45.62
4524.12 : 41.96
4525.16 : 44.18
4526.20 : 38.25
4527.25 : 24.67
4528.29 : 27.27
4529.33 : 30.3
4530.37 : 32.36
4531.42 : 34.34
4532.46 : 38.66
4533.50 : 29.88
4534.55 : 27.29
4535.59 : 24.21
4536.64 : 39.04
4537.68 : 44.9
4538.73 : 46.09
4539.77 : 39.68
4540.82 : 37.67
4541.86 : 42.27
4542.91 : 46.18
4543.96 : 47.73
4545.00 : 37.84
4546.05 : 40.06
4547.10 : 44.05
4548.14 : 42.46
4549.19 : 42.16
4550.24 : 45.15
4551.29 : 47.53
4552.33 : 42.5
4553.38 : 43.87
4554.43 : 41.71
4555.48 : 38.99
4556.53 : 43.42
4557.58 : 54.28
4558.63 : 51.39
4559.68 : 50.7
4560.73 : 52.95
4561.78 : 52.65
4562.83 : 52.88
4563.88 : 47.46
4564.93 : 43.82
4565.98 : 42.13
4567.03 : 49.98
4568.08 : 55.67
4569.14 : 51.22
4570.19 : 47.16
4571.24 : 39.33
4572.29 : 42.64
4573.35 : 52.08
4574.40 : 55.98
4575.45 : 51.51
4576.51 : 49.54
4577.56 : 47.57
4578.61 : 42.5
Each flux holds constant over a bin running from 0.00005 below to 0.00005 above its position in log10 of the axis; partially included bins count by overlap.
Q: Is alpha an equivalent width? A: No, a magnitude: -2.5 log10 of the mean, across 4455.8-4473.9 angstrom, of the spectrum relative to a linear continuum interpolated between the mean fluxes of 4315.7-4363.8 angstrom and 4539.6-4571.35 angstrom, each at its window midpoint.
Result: 0.17 mag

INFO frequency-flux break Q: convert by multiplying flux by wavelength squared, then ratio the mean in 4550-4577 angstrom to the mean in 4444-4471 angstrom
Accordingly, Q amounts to 1.47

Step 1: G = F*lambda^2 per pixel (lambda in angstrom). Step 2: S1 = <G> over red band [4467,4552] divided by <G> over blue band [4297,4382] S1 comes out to 1.6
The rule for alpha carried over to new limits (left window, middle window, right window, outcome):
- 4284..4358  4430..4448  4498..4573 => 0.03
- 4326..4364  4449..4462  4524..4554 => 0.24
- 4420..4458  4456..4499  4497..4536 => 0.00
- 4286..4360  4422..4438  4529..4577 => 0.13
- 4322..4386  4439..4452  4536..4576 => -0.05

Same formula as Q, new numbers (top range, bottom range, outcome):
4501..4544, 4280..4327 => 2.16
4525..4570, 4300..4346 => 1.80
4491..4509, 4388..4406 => 1.48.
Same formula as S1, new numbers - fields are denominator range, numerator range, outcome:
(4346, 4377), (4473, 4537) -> 1.33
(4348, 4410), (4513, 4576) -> 1.56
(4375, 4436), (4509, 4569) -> 1.55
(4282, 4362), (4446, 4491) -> 1.53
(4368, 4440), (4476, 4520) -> 1.48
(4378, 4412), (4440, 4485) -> 1.33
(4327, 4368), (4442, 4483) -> 1.15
